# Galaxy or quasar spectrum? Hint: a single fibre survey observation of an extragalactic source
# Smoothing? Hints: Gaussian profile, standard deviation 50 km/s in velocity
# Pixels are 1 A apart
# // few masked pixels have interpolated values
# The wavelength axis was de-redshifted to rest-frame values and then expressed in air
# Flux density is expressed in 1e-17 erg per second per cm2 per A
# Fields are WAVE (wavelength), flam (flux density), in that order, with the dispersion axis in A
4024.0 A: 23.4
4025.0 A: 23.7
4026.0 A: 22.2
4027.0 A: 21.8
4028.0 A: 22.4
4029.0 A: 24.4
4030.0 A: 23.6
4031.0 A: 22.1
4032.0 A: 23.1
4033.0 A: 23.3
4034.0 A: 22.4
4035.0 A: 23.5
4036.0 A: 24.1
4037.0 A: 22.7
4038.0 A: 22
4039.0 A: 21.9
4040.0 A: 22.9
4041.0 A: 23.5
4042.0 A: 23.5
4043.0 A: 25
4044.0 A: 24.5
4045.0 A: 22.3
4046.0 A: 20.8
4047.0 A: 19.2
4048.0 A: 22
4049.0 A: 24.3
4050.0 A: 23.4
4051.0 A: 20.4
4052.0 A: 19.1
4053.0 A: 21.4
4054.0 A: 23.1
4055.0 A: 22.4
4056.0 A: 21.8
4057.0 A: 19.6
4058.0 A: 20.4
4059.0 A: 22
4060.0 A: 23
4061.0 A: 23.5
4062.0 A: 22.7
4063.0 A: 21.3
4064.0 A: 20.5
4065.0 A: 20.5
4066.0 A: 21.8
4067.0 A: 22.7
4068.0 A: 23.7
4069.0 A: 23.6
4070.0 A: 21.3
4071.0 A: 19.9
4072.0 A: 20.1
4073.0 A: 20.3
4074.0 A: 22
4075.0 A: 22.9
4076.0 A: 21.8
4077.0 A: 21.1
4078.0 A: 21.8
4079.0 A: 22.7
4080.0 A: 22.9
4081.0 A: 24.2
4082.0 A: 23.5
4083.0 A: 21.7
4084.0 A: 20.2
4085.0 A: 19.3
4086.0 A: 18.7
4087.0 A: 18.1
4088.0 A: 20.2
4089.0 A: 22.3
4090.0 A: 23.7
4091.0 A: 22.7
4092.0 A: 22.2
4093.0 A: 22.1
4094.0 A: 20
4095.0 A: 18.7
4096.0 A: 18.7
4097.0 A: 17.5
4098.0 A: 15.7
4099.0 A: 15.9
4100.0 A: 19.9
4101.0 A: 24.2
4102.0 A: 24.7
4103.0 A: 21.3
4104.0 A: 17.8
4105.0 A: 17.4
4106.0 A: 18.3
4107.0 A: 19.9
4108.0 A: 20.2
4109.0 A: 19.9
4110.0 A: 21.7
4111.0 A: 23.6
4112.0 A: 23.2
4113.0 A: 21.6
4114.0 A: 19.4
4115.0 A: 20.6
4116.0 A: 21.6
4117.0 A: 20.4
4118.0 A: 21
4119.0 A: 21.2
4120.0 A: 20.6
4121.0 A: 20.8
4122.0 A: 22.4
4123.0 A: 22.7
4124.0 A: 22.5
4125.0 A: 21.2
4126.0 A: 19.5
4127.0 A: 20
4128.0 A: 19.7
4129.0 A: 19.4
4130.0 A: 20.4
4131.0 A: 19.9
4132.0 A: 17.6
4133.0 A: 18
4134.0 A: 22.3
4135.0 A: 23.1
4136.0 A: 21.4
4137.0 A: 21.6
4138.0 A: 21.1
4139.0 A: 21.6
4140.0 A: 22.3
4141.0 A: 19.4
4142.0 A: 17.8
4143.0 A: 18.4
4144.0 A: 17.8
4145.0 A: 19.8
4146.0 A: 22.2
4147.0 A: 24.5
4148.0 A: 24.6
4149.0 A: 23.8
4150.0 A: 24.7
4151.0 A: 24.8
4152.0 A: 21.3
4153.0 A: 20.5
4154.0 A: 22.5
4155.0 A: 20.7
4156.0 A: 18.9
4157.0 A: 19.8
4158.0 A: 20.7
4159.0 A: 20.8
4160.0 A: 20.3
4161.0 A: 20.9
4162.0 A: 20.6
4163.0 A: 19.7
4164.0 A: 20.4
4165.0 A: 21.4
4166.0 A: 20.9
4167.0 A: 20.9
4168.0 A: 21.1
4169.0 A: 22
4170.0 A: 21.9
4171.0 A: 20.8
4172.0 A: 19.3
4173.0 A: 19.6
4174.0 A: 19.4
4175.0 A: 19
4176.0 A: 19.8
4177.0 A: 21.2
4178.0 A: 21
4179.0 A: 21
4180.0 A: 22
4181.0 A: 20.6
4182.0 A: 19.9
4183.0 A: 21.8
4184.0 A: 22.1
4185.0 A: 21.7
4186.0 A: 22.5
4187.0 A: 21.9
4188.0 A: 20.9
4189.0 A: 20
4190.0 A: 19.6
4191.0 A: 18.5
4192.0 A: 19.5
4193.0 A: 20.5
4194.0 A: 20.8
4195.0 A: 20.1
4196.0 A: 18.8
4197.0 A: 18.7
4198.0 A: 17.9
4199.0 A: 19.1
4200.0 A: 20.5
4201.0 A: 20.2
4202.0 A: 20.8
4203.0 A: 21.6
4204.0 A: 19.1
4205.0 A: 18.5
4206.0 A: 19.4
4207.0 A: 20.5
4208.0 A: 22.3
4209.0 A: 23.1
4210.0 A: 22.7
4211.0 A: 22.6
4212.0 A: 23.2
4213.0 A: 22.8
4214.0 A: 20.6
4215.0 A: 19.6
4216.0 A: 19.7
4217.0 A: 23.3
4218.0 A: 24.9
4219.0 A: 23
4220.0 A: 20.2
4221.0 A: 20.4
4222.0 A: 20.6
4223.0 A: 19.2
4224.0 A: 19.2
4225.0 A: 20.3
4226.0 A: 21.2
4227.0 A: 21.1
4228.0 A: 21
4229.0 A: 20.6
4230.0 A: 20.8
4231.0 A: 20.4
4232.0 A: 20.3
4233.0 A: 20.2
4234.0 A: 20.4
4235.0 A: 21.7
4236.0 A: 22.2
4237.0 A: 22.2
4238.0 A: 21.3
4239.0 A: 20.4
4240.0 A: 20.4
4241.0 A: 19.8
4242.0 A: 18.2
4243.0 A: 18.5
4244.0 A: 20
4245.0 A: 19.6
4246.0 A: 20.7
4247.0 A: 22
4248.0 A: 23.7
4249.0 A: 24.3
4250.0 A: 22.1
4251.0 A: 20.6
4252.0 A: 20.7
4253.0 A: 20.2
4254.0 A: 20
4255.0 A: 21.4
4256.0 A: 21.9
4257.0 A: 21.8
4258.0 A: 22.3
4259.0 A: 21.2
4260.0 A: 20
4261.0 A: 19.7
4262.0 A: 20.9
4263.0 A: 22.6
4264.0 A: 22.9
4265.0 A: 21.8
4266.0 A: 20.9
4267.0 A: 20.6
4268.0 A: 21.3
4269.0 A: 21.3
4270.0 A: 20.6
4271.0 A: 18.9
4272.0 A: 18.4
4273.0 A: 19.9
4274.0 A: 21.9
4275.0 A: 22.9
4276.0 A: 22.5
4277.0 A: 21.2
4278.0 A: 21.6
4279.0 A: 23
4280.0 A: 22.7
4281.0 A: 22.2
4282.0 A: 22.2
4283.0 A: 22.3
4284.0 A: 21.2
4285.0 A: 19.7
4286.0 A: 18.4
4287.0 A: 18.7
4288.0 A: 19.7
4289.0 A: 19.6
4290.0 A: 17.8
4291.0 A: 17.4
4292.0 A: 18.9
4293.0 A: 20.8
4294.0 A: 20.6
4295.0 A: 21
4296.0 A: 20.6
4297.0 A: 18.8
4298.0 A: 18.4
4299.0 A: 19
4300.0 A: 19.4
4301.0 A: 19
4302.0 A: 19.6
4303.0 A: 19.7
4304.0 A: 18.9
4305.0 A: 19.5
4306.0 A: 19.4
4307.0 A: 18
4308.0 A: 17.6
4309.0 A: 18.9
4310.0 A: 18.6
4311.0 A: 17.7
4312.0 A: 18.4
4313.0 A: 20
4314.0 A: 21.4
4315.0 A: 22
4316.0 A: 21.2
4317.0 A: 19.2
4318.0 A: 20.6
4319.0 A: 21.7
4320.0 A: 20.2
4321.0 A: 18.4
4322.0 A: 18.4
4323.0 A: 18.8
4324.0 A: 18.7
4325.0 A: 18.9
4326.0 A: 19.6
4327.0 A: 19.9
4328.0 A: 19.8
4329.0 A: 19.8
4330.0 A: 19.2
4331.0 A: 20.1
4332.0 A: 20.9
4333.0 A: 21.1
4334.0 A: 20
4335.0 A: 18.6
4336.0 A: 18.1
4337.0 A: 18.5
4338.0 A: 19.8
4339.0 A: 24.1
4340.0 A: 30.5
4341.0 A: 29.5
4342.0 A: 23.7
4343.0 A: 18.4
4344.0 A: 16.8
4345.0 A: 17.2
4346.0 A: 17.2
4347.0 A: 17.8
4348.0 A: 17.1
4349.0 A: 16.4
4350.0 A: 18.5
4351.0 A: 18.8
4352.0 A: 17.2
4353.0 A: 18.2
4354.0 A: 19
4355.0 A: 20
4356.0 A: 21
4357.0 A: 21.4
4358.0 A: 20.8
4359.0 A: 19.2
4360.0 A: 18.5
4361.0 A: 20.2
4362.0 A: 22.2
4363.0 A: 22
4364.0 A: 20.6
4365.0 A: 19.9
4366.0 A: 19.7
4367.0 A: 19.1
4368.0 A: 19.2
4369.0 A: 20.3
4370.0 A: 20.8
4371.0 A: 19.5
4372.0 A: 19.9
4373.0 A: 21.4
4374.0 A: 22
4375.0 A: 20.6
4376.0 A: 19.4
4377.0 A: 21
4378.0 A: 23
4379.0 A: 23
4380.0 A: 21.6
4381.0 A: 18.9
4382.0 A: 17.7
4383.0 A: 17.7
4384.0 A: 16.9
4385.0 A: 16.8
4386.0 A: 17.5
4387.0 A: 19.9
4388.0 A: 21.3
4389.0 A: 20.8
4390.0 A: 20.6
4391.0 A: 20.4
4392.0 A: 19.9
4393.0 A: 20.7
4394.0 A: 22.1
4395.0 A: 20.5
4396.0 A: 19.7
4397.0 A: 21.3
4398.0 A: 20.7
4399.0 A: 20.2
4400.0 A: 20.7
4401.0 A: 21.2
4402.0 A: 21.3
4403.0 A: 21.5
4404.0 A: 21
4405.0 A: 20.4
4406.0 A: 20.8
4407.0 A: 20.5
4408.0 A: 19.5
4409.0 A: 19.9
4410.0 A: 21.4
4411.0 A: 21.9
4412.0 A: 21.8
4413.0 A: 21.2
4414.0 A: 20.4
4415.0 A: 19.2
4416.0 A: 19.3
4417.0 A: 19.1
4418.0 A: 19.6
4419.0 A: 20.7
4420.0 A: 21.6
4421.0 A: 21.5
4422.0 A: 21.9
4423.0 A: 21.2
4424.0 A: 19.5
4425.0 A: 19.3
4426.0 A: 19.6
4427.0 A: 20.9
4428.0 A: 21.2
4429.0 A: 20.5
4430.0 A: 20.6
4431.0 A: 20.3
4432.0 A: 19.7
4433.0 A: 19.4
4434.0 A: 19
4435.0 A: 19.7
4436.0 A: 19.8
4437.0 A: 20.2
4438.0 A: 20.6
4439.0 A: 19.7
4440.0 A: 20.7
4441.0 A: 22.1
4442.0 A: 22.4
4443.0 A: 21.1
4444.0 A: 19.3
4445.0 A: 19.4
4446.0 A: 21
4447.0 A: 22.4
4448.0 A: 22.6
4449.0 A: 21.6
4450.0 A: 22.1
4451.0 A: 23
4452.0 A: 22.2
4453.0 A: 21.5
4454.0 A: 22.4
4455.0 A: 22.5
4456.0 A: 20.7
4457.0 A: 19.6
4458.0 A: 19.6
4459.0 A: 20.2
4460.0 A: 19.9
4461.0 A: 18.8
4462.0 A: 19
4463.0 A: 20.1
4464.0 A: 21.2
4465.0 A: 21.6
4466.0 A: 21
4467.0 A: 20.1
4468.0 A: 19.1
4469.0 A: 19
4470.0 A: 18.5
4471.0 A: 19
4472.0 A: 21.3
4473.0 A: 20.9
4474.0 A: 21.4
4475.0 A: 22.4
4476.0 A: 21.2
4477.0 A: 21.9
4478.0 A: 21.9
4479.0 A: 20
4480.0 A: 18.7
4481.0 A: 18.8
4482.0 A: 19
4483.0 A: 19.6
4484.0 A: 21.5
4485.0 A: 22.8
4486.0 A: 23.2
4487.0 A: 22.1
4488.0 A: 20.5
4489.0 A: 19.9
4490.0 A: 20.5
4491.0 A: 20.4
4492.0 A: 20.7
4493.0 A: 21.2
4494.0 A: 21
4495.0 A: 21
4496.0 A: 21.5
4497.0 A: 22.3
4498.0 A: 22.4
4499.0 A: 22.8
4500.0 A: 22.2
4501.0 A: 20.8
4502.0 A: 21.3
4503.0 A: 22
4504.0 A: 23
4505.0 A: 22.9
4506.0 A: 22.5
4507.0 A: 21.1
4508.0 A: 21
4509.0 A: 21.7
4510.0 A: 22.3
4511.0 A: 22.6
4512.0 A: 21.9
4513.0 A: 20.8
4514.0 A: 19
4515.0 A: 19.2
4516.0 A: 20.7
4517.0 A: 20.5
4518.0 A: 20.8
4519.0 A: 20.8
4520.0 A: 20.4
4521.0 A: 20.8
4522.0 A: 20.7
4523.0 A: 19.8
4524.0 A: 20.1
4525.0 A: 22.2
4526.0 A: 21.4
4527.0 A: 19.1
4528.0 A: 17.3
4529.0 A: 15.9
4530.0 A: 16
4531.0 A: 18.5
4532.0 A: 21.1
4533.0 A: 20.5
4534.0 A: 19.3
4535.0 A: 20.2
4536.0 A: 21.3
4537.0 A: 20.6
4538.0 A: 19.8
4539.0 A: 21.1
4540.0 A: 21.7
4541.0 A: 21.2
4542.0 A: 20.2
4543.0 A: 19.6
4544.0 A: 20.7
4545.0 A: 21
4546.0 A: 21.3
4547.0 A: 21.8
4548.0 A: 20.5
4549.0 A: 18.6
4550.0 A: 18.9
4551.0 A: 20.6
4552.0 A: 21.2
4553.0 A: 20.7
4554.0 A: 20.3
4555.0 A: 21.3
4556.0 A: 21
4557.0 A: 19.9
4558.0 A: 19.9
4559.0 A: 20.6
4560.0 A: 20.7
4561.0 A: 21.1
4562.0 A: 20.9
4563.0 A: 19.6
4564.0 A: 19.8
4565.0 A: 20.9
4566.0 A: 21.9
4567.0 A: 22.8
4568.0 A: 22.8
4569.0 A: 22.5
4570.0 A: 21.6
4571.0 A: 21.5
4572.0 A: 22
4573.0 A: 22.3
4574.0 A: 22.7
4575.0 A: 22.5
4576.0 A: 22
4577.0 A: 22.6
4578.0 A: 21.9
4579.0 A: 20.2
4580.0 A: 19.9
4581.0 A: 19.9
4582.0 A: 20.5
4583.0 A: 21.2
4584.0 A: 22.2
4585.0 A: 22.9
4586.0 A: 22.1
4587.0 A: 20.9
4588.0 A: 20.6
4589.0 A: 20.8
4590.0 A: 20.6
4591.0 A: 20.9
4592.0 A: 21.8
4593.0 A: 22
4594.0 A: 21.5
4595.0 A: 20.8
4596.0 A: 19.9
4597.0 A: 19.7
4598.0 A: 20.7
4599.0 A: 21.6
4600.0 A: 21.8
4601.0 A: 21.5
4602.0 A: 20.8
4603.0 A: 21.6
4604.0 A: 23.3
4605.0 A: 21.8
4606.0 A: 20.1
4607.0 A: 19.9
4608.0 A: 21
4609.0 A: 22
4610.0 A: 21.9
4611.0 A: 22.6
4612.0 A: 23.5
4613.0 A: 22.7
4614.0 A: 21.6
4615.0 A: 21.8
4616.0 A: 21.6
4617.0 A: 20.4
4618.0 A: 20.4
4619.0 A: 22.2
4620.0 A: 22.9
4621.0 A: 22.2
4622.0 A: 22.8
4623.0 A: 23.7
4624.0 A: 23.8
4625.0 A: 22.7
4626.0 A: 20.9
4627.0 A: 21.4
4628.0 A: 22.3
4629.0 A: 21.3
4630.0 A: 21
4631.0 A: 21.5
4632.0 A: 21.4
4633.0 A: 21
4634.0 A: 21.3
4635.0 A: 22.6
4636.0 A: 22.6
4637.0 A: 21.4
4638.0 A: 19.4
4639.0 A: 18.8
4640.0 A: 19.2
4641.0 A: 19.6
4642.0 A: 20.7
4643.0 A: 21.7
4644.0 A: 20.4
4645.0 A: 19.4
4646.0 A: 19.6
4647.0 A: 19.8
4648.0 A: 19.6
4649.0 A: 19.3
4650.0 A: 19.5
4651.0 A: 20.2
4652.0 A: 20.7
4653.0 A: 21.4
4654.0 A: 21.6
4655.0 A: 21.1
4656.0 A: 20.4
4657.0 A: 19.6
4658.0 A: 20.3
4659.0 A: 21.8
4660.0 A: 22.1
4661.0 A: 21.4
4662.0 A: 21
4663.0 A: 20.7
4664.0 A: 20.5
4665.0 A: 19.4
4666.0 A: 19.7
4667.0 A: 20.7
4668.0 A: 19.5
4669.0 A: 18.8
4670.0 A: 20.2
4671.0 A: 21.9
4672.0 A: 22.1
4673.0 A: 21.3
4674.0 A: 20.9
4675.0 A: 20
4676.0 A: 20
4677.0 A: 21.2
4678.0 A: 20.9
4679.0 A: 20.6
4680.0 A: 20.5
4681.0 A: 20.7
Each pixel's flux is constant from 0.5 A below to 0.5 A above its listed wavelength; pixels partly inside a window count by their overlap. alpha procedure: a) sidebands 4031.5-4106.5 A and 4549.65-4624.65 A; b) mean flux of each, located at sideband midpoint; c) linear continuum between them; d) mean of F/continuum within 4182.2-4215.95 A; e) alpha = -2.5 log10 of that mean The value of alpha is 0.04 mag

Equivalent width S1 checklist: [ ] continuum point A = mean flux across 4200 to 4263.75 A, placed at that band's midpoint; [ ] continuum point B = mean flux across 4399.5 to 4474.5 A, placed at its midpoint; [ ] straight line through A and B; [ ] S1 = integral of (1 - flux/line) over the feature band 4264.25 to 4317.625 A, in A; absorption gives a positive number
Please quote 2.0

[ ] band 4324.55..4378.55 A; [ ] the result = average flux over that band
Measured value 20.1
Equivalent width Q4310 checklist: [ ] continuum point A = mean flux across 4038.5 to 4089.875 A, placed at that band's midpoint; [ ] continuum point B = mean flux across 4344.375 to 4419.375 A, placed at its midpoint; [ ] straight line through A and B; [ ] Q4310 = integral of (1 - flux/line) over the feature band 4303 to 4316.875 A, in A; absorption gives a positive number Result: 0.70 A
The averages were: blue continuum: 21.8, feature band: 19.4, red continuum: 20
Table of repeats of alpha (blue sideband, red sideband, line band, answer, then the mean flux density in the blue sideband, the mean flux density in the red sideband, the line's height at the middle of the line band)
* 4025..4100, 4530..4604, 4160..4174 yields 0.046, 21.7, 21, 21.6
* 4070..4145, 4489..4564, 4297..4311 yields 0.099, 20.7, 20.7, 20.7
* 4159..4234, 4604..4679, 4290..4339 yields 0.069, 20.7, 21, 20.8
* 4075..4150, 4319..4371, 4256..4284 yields -0.062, 20.9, 19.9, 20.2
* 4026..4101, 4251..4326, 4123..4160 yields 0.011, 21.7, 20.2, 21.2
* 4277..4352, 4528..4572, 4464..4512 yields -0.043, 19.9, 20.5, 20.3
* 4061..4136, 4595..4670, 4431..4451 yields 0.015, 20.9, 21.1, 21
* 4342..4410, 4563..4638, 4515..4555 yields 0.048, 19.9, 21.6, 21.1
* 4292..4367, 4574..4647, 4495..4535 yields 0.004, 19.8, 21.4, 20.8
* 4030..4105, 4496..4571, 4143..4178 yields 0.021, 21.6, 20.8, 21.4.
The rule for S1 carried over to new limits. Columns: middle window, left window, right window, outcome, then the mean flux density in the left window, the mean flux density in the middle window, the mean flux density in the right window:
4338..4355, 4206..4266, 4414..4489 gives 0.70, 21.2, 20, 20.6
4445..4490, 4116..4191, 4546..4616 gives 0.77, 20.9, 20.8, 21.2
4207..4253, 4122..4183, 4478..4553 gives -0.68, 20.9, 21.1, 20.7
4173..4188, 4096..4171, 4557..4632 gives -0.07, 20.8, 20.9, 21.5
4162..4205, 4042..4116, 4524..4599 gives 1.49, 21.3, 20.4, 20.8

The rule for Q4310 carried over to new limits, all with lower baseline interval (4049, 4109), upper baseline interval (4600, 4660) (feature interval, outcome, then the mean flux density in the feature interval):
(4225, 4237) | 0.1 A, 20.9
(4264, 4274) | 0.2 A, 20.6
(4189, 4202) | 0.9 A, 19.6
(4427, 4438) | 0.6 A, 20.1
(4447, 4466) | 0.1 A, 21.1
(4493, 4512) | -0.6 A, 21.9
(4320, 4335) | 1.1 A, 19.5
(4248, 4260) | -0.2 A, 21.5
